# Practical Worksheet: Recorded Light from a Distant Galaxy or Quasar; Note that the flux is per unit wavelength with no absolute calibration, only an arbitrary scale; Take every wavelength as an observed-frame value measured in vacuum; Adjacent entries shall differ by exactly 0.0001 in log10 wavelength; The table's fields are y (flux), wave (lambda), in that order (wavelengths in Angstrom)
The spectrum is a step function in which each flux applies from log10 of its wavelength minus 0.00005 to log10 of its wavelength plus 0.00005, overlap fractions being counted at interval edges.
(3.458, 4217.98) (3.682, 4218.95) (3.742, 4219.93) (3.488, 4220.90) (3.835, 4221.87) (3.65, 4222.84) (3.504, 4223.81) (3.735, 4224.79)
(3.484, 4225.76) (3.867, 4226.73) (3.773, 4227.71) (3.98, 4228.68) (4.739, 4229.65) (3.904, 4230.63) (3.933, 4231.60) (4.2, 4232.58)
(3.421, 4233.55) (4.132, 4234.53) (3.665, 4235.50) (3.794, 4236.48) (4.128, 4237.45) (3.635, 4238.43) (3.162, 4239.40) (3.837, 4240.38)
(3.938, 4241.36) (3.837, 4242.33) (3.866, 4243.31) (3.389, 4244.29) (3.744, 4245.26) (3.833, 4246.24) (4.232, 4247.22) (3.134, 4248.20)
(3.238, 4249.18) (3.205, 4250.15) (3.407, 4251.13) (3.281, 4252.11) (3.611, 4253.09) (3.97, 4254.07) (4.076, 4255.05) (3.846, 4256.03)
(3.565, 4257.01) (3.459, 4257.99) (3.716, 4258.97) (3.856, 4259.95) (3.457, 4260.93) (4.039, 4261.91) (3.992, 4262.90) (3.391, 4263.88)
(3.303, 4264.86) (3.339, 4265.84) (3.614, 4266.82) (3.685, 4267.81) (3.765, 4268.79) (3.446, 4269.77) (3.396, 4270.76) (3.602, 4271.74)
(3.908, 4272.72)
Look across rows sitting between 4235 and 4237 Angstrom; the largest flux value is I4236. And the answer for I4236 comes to 3.794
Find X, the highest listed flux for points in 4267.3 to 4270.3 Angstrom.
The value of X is 3.765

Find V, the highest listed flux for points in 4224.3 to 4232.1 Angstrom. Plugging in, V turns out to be 4.739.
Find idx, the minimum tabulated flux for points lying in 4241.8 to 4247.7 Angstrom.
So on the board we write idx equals 3.389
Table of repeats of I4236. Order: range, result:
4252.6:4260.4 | 4.076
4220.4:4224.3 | 3.835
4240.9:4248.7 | 4.232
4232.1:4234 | 4.2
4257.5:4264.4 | 4.039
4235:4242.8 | 4.128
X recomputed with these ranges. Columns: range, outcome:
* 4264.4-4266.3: 3.339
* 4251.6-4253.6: 3.611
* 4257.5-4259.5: 3.716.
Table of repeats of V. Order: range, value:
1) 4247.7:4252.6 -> 3.407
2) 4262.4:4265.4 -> 3.992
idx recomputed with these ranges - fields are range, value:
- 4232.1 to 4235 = 3.421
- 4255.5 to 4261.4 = 3.457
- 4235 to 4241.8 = 3.162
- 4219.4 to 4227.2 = 3.484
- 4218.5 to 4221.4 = 3.488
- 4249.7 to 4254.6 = 3.205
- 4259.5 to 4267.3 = 3.303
